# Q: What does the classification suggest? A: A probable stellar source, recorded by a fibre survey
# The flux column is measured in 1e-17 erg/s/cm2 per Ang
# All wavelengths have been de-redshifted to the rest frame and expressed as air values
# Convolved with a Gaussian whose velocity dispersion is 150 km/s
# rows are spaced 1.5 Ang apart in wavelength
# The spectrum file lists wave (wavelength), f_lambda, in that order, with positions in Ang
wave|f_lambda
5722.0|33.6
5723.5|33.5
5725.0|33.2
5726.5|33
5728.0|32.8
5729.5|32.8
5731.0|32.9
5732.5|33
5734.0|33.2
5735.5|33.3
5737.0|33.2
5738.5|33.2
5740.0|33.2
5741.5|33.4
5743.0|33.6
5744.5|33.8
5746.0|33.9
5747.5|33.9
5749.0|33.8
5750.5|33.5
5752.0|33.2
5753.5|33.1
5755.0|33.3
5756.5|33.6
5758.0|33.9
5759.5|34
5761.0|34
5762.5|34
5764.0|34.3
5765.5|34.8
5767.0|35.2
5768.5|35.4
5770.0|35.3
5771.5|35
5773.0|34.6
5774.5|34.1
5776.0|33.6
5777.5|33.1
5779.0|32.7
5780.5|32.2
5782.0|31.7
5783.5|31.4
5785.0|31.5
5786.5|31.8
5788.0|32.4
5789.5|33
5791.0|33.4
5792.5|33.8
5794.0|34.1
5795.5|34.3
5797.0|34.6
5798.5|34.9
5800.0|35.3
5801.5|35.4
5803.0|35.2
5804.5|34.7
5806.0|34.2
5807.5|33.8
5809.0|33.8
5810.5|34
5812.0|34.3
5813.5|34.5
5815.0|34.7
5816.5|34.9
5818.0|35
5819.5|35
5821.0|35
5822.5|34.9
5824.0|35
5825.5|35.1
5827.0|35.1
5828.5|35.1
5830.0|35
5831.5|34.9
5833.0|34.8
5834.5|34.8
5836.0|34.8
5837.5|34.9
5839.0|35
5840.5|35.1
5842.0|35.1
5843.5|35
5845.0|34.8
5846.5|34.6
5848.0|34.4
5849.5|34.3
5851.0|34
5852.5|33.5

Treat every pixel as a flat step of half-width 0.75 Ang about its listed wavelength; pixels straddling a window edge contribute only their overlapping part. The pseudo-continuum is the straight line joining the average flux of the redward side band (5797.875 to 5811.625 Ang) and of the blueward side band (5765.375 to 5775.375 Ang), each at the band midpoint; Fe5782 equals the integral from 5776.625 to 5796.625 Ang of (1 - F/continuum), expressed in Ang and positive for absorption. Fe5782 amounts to 1.1 Ang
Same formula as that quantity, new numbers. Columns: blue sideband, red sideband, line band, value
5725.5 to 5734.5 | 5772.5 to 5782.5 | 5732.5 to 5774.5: -1.1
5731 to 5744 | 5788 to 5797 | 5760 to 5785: -0.2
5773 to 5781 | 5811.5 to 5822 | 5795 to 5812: -0.1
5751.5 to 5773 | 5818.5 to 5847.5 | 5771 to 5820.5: 1.0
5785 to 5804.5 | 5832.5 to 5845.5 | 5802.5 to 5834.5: -0.2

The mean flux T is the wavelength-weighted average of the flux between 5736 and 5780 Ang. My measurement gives 33.9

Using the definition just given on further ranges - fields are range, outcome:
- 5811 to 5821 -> 34.7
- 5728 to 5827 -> 33.9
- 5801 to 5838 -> 34.8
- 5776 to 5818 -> 33.7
